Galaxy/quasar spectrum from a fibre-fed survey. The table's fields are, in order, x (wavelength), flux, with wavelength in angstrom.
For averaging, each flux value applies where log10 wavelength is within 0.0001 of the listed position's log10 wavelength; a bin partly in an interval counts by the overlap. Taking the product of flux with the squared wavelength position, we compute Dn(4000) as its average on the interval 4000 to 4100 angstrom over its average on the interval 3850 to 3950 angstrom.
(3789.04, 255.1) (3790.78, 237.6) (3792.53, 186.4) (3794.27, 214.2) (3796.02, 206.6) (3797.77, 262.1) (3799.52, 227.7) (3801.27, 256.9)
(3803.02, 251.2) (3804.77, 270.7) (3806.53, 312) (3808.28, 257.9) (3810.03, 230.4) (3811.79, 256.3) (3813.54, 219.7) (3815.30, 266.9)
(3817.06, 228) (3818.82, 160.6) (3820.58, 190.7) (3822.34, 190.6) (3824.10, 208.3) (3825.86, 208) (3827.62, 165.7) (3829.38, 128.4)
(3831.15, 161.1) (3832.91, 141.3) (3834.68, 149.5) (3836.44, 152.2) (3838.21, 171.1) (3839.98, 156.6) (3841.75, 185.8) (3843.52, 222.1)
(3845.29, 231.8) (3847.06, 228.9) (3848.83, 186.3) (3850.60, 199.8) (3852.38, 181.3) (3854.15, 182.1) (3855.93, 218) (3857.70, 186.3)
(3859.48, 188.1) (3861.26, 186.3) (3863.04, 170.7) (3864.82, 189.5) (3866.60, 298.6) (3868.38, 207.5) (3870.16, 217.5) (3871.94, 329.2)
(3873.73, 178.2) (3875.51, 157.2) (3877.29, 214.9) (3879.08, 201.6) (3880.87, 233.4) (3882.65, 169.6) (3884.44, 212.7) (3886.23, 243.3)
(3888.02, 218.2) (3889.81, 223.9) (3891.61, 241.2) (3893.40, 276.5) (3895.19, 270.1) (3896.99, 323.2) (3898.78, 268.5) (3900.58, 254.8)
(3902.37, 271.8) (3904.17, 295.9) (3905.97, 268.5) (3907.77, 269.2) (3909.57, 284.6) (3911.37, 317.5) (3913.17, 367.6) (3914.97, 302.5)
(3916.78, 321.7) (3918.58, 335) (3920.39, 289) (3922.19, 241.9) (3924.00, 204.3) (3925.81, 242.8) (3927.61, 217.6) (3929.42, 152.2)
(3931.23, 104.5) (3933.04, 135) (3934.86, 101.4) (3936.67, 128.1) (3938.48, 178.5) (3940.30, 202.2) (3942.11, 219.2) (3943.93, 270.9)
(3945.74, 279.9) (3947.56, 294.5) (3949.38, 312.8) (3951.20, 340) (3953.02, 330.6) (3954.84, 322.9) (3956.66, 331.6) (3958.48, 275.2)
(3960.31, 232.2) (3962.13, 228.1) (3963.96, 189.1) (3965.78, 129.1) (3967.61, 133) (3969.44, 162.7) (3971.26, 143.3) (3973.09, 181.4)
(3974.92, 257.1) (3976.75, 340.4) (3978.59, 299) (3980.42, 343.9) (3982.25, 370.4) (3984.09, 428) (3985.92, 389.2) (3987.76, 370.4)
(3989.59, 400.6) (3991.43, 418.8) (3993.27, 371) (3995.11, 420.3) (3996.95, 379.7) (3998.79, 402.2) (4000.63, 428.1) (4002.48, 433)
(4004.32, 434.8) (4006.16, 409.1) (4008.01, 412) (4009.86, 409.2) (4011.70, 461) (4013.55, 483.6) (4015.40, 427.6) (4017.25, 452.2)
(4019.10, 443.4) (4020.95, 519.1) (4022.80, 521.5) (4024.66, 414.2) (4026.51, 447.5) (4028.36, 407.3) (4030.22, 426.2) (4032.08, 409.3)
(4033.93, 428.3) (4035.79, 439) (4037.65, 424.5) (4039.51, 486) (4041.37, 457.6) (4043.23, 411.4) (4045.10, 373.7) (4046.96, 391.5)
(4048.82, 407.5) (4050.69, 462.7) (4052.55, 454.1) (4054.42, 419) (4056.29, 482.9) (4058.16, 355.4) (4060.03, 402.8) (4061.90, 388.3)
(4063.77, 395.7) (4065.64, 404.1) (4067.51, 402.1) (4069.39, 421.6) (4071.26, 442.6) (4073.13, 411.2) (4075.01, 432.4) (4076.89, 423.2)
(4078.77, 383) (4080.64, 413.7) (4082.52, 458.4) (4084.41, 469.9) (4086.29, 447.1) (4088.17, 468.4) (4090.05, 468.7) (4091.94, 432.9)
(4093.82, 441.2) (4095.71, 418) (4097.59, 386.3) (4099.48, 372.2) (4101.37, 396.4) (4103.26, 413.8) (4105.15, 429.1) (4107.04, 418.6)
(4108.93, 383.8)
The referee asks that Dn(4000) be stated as 2.0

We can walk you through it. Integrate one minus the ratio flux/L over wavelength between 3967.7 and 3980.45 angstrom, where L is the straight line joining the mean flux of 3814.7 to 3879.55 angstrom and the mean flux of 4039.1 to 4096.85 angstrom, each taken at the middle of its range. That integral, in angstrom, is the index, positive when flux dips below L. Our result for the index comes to 3.7 angstrom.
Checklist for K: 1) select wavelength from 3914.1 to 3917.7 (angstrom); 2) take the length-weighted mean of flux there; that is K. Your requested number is 312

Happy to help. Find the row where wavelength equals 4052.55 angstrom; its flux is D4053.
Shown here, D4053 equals 454.1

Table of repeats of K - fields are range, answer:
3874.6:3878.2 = 186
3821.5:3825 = 200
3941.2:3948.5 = 266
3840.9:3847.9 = 217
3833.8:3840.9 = 157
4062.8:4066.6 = 400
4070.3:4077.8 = 428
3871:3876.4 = 222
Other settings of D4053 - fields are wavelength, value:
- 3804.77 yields 270.7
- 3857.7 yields 186.3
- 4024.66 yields 414.2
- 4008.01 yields 412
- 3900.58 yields 254.8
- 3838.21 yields 171.1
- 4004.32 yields 434.8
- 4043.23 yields 411.4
